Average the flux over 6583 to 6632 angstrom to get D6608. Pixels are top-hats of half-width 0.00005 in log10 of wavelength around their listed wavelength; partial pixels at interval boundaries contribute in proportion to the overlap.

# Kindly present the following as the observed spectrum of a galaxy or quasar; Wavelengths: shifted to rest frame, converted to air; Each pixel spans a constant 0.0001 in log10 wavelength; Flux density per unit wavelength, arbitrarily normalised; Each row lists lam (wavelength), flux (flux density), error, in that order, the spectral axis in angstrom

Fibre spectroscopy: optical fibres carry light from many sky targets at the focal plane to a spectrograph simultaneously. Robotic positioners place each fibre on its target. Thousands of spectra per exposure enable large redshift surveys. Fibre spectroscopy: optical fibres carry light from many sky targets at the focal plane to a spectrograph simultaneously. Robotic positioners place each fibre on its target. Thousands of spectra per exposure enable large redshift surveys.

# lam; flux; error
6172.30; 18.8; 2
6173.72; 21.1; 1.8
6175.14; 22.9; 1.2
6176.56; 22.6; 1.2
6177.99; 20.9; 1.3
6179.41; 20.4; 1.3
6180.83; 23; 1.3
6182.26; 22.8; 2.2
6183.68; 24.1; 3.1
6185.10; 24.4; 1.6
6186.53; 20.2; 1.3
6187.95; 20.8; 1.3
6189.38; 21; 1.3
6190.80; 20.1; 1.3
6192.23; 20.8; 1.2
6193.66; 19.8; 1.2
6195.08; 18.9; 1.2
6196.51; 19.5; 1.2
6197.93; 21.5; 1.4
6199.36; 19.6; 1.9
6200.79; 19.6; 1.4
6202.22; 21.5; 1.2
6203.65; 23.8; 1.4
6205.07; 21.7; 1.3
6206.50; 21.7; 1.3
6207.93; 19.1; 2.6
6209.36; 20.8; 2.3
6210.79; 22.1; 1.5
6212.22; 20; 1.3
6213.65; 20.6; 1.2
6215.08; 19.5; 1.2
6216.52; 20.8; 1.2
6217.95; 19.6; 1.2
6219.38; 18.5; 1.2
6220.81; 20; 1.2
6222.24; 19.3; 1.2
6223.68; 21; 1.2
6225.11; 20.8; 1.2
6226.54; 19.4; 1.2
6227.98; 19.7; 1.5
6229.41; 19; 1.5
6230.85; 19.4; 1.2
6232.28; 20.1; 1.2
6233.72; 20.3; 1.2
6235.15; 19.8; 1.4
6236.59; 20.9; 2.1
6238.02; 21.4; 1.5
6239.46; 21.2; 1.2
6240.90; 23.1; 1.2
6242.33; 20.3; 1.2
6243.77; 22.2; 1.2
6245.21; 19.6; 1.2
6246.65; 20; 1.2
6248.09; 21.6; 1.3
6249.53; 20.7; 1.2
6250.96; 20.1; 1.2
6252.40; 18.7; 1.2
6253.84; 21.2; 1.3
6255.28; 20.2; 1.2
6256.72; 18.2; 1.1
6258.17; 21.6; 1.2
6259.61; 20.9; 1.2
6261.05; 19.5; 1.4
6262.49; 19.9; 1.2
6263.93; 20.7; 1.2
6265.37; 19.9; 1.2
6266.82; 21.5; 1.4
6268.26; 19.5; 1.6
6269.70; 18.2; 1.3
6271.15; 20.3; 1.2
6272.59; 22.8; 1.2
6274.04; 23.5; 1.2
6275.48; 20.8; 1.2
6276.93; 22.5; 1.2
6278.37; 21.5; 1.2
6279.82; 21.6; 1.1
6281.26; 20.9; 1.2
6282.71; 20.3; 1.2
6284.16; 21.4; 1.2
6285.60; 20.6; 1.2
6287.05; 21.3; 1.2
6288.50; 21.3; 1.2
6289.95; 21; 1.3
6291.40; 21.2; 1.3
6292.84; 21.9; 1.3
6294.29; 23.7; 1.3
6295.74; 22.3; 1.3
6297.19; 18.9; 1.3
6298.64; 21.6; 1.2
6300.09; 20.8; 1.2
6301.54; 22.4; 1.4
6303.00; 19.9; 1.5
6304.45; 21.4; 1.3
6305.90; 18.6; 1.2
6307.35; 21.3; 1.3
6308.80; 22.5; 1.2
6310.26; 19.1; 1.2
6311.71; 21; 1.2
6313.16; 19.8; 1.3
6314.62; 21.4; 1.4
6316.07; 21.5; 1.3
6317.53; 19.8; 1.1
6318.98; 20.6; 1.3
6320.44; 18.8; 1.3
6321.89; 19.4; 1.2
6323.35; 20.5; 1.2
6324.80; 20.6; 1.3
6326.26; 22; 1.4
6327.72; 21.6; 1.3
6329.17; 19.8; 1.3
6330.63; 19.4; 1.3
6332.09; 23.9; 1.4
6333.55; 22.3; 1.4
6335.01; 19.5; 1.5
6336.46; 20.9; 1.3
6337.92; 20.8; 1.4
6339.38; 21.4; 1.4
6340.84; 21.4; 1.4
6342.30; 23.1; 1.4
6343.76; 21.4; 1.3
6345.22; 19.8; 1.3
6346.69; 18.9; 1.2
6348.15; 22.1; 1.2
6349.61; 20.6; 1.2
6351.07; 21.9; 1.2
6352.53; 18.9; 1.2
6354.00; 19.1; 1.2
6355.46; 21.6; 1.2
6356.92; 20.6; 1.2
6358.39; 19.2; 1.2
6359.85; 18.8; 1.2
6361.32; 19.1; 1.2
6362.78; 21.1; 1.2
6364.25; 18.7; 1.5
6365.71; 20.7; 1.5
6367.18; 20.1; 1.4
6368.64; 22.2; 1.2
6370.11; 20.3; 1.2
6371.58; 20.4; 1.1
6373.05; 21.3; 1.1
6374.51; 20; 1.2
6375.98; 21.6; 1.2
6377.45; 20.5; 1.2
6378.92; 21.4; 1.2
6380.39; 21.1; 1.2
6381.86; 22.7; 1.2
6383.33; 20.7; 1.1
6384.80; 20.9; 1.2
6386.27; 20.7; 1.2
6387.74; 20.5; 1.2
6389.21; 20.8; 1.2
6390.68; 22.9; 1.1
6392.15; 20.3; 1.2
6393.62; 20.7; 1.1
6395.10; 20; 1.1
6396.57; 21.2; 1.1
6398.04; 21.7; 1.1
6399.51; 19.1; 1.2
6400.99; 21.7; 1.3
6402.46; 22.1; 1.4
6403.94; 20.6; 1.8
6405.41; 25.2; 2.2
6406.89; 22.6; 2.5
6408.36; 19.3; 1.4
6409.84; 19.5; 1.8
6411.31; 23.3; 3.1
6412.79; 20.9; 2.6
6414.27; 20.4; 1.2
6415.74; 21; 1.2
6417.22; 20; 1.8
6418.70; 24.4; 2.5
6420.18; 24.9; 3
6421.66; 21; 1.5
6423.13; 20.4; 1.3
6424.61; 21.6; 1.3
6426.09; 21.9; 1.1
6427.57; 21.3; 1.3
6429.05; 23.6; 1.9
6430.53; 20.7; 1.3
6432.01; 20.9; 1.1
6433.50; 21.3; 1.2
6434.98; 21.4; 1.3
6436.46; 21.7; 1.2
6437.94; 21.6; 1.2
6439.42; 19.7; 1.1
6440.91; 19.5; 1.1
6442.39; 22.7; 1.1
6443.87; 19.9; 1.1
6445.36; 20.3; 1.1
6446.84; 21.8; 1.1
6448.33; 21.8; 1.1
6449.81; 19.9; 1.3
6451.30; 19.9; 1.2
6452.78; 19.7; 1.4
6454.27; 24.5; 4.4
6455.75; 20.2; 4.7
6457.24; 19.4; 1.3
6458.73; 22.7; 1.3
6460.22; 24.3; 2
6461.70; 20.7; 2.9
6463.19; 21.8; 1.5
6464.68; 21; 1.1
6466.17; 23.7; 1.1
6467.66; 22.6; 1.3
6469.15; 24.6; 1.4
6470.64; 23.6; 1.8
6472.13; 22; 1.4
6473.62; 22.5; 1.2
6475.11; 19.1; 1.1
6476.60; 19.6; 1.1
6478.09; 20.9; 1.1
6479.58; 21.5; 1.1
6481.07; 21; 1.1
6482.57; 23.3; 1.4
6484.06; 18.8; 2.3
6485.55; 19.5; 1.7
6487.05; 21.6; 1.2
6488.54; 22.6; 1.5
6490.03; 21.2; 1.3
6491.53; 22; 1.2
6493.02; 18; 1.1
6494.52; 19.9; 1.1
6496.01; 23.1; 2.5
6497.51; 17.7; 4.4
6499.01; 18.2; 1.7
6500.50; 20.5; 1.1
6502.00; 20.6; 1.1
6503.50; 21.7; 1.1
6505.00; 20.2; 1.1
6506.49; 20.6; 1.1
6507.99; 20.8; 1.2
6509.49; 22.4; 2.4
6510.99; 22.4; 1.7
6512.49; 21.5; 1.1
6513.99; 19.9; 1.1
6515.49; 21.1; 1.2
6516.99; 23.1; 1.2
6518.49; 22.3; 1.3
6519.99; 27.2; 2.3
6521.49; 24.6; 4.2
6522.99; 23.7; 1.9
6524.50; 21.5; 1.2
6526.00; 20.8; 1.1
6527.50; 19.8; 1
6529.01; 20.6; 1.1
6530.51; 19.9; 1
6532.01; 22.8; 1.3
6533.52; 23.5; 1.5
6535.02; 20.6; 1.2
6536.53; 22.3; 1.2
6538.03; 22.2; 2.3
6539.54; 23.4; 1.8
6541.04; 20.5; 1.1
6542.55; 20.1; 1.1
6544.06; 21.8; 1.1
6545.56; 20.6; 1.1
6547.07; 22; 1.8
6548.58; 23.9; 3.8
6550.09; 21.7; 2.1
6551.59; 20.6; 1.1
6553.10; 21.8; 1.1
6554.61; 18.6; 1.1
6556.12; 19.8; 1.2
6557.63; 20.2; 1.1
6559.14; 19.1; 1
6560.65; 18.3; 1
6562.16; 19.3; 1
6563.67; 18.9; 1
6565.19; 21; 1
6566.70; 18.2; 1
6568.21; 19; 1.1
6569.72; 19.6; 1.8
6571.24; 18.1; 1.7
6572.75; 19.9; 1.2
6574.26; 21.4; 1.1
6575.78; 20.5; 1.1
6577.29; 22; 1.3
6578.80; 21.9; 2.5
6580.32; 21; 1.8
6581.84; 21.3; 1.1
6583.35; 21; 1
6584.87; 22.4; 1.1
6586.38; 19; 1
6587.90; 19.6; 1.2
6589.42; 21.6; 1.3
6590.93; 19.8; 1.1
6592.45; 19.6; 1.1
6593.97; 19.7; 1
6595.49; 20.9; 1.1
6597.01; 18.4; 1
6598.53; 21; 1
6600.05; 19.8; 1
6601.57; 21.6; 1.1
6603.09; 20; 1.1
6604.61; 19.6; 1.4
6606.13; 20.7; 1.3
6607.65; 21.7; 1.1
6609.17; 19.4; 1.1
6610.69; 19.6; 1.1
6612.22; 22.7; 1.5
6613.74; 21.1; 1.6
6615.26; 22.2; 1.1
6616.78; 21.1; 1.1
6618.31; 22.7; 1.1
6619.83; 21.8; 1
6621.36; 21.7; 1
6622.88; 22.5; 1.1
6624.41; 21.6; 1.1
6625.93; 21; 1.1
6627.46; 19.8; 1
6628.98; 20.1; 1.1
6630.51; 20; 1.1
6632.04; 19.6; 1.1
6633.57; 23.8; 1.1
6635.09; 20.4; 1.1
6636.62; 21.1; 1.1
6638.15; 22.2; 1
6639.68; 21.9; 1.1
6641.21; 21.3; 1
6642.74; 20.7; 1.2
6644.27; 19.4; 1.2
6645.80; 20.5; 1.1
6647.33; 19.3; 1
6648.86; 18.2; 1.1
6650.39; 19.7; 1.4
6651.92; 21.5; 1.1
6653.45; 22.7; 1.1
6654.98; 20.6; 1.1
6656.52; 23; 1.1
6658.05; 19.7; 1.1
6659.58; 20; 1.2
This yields 20.7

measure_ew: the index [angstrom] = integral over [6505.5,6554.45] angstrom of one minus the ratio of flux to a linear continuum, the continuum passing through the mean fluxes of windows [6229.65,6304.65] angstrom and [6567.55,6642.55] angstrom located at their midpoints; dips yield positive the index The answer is -2.41 angstrom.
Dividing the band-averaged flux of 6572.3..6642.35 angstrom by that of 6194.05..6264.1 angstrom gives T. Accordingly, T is 1.03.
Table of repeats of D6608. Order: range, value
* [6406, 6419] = 21.2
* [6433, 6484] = 21.4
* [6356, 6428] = 21.1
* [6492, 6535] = 21.4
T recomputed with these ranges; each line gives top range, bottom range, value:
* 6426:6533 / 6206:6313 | 1.03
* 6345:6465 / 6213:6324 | 1.02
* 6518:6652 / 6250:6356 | 1.00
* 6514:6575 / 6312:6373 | 1.02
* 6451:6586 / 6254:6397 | 1.02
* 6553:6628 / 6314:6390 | 0.99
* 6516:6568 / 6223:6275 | 1.04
